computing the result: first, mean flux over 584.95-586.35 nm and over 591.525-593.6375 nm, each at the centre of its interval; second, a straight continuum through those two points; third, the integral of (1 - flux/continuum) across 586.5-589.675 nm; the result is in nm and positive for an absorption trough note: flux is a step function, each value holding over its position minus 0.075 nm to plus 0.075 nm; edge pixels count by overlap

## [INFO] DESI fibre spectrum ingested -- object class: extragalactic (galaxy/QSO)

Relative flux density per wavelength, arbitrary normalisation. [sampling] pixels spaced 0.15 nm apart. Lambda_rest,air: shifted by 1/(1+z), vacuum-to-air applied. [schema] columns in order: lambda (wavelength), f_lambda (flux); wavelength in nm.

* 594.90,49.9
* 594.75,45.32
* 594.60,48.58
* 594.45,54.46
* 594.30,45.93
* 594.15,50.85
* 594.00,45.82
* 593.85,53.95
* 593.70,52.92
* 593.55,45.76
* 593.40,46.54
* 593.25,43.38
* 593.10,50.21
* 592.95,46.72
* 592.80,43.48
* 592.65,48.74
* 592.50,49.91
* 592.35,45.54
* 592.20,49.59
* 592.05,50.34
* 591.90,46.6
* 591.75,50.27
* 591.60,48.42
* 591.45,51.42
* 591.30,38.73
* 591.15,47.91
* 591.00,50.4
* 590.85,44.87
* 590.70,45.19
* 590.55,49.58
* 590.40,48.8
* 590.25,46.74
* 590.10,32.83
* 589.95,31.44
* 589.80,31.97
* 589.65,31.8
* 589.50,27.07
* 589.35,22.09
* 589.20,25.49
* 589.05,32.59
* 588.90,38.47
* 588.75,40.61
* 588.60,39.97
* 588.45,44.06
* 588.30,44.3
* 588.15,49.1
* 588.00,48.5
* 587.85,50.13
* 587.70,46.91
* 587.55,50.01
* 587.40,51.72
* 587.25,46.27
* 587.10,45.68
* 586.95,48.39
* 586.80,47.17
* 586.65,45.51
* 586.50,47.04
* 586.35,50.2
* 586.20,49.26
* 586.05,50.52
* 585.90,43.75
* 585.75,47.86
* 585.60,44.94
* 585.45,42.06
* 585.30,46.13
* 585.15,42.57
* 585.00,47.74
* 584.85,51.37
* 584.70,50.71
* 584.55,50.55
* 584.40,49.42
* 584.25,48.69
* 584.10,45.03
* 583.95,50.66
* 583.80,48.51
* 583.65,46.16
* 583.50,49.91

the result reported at 0.321 nm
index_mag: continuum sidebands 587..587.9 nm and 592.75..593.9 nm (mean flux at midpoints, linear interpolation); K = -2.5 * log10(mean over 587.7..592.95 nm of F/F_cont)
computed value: 0.130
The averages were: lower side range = 48.4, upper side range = 47.8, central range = 42.7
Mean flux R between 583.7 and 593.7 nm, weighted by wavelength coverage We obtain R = 45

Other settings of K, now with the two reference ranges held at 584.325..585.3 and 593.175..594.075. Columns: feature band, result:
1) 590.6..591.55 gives 0.038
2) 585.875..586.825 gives 0.013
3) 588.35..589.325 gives 0.311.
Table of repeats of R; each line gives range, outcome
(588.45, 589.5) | 33.5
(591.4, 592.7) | 48.9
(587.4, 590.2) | 38.6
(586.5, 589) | 45.9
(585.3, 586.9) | 46.8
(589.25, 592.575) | 42.7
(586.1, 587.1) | 47.8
